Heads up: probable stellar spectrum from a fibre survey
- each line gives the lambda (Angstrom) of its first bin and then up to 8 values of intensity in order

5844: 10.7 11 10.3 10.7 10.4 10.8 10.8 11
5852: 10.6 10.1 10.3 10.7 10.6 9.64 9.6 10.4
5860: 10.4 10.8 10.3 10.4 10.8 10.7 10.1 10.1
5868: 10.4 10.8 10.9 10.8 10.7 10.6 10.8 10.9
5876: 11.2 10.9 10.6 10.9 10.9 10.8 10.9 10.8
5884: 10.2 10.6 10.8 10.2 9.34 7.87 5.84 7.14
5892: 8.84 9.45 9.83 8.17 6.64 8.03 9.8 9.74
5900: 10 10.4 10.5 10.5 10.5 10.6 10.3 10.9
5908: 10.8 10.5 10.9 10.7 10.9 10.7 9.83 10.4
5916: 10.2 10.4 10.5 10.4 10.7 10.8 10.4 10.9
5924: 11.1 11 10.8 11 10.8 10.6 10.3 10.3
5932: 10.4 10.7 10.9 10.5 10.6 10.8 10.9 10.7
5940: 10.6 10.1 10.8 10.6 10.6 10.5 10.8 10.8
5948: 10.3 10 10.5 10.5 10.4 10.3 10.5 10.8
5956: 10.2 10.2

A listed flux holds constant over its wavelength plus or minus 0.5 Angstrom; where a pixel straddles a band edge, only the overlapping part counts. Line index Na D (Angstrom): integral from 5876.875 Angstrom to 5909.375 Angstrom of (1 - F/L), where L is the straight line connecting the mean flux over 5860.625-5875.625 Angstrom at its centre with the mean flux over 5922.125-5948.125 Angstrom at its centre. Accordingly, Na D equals 2.6 Angstrom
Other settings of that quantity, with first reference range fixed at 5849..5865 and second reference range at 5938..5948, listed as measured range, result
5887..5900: 2.5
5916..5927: -0.1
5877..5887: -0.2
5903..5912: -0.1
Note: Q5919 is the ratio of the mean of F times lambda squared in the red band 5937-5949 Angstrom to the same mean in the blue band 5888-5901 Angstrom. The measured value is 1.3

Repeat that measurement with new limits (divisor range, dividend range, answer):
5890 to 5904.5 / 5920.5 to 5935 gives 1.18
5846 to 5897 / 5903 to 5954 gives 1.07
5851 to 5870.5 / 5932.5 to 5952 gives 1.04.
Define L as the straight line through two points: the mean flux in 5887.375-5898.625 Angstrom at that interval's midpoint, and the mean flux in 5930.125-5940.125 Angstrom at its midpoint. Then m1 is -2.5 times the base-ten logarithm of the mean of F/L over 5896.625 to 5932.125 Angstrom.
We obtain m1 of -0.110 mag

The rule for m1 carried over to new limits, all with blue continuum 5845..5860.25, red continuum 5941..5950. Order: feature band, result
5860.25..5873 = -0.01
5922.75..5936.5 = -0.02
